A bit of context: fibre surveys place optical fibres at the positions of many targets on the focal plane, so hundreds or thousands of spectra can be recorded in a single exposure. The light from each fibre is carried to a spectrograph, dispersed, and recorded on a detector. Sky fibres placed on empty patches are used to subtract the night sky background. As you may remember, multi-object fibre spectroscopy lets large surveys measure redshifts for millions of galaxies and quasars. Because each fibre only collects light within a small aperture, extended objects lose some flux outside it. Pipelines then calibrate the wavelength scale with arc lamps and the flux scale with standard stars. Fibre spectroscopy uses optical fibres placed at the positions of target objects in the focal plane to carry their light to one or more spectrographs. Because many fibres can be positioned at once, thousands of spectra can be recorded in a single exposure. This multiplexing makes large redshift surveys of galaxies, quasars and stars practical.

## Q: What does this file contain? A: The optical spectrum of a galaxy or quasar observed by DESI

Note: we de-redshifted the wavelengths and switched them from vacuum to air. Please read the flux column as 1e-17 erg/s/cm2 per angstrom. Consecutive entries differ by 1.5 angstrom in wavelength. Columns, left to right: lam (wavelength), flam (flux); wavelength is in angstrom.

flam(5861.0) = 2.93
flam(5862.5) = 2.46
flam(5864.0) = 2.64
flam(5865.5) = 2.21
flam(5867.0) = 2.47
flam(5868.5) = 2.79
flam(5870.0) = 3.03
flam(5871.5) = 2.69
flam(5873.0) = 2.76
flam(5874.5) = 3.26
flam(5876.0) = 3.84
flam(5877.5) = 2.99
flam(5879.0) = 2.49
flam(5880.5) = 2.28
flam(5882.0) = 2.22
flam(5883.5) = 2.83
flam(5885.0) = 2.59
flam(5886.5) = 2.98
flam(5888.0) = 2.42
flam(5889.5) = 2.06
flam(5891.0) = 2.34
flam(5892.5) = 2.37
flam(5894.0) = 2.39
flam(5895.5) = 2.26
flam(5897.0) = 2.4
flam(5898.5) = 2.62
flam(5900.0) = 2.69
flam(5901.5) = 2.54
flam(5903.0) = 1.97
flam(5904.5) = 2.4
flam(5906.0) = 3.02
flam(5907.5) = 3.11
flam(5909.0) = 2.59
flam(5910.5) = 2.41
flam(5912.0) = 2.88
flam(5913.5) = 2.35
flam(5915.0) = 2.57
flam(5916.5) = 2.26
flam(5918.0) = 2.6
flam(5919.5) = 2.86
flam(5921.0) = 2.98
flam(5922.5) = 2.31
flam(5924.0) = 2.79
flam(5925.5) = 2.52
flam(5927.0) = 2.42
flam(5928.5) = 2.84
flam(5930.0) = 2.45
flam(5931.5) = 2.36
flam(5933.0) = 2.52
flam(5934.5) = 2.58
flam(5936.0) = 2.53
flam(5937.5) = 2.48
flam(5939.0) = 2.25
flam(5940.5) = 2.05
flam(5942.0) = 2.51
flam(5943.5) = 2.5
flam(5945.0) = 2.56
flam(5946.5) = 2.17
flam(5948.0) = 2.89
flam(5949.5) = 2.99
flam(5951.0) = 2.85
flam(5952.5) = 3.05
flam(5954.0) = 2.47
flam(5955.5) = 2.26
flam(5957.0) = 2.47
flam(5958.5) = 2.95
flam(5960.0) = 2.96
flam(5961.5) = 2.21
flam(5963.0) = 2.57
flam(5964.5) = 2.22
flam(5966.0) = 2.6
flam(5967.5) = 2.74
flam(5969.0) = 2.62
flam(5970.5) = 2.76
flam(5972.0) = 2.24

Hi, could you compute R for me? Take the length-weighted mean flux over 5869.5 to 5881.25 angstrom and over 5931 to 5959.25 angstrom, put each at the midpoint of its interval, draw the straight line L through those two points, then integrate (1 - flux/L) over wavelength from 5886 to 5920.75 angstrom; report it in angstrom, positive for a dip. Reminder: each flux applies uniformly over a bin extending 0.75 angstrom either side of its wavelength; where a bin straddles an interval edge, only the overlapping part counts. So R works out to 2.98 angstrom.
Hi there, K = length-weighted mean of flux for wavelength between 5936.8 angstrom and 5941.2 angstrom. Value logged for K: 2.26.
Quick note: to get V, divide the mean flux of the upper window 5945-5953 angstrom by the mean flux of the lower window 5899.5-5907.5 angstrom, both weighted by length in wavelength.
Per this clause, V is 1.1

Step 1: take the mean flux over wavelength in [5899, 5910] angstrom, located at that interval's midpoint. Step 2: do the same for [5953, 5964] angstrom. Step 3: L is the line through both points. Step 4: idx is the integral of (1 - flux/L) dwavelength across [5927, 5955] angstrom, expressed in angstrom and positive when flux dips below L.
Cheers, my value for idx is 0.3 angstrom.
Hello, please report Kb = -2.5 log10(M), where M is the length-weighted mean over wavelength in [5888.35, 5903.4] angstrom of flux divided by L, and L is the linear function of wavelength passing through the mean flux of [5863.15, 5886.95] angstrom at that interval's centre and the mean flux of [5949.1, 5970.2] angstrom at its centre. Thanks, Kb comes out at 0.148 mag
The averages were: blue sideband 2.75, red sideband 2.64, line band 2.37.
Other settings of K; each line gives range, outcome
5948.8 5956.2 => 2.73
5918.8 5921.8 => 2.91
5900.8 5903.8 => 2.25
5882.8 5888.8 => 2.7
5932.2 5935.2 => 2.55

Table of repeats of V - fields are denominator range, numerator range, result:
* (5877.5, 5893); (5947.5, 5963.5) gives 1.08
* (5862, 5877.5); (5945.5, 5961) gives 0.95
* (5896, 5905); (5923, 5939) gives 1.04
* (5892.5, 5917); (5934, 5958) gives 1.01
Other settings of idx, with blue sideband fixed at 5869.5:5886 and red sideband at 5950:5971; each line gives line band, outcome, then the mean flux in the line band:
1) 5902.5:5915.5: 0.7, 2.6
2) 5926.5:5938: 0.7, 2.53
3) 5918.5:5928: 0.2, 2.65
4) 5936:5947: 1.2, 2.38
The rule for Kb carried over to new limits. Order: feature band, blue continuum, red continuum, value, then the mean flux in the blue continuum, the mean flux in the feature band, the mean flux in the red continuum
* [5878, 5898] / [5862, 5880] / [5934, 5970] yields 0.129 mag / 2.8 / 2.44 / 2.56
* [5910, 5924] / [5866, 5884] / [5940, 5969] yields 0.037 mag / 2.8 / 2.59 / 2.59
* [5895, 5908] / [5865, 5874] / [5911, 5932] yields 0.030 mag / 2.69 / 2.55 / 2.59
